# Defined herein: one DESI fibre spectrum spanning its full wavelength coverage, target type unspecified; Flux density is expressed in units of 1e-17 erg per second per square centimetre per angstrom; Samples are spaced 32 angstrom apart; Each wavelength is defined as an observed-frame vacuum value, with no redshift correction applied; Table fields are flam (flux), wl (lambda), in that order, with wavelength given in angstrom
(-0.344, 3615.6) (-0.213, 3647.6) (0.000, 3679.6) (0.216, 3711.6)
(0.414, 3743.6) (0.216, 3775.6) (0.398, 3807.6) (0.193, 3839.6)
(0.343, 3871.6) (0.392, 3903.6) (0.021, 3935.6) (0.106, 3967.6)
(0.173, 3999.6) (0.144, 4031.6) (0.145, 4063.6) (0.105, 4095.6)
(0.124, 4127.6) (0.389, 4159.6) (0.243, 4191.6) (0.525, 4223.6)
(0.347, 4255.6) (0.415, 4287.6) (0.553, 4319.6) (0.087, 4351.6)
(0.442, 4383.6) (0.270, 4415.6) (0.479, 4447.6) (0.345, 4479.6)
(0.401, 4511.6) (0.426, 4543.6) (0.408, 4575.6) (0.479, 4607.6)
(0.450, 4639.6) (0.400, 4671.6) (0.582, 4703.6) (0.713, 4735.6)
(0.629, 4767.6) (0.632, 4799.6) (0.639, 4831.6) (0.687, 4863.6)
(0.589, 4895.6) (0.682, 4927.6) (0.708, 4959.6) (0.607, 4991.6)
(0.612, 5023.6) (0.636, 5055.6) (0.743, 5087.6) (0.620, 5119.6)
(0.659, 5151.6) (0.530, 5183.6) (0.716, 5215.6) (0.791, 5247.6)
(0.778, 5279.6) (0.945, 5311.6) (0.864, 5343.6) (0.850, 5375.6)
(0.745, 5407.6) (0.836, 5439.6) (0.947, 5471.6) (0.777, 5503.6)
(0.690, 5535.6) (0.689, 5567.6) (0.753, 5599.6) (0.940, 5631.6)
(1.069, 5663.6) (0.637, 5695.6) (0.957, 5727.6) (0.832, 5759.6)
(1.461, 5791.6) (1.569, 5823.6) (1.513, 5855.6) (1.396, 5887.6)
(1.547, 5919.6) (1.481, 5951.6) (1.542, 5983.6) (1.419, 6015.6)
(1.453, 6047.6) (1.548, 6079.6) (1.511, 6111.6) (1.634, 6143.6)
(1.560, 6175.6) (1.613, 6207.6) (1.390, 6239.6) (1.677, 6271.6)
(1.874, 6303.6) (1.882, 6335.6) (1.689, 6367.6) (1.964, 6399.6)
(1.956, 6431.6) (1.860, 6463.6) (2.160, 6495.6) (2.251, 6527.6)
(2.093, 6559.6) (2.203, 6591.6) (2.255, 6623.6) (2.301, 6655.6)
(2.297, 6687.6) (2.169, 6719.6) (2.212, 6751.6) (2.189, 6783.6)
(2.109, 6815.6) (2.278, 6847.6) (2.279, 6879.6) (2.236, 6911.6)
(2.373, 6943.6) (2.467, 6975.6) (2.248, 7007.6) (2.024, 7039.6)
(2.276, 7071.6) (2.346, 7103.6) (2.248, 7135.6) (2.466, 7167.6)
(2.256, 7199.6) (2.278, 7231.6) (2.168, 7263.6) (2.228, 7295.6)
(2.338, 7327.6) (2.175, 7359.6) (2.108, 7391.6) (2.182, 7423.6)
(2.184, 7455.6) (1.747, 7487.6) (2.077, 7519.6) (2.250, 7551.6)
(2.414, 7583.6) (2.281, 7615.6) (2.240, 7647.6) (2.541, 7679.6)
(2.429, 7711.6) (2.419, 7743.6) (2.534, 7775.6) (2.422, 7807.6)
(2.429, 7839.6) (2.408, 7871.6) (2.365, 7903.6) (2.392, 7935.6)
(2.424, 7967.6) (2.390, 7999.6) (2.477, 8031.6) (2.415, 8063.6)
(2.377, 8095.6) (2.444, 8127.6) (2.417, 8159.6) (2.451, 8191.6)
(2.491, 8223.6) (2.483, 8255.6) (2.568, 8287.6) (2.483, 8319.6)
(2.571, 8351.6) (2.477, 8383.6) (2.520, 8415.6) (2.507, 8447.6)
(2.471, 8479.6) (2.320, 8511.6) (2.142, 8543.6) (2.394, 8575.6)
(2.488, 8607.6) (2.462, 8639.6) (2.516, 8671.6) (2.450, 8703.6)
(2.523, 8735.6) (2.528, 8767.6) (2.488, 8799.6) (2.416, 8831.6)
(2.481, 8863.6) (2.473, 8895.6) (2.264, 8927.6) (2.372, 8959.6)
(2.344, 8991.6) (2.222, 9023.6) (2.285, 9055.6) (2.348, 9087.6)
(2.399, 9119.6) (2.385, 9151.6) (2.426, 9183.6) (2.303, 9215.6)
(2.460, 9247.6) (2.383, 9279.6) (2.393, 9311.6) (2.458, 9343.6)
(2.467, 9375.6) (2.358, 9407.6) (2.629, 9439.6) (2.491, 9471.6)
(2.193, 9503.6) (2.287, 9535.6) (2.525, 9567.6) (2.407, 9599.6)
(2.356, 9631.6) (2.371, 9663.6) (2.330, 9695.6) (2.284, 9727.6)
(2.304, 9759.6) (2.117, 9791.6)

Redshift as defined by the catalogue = 0.45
